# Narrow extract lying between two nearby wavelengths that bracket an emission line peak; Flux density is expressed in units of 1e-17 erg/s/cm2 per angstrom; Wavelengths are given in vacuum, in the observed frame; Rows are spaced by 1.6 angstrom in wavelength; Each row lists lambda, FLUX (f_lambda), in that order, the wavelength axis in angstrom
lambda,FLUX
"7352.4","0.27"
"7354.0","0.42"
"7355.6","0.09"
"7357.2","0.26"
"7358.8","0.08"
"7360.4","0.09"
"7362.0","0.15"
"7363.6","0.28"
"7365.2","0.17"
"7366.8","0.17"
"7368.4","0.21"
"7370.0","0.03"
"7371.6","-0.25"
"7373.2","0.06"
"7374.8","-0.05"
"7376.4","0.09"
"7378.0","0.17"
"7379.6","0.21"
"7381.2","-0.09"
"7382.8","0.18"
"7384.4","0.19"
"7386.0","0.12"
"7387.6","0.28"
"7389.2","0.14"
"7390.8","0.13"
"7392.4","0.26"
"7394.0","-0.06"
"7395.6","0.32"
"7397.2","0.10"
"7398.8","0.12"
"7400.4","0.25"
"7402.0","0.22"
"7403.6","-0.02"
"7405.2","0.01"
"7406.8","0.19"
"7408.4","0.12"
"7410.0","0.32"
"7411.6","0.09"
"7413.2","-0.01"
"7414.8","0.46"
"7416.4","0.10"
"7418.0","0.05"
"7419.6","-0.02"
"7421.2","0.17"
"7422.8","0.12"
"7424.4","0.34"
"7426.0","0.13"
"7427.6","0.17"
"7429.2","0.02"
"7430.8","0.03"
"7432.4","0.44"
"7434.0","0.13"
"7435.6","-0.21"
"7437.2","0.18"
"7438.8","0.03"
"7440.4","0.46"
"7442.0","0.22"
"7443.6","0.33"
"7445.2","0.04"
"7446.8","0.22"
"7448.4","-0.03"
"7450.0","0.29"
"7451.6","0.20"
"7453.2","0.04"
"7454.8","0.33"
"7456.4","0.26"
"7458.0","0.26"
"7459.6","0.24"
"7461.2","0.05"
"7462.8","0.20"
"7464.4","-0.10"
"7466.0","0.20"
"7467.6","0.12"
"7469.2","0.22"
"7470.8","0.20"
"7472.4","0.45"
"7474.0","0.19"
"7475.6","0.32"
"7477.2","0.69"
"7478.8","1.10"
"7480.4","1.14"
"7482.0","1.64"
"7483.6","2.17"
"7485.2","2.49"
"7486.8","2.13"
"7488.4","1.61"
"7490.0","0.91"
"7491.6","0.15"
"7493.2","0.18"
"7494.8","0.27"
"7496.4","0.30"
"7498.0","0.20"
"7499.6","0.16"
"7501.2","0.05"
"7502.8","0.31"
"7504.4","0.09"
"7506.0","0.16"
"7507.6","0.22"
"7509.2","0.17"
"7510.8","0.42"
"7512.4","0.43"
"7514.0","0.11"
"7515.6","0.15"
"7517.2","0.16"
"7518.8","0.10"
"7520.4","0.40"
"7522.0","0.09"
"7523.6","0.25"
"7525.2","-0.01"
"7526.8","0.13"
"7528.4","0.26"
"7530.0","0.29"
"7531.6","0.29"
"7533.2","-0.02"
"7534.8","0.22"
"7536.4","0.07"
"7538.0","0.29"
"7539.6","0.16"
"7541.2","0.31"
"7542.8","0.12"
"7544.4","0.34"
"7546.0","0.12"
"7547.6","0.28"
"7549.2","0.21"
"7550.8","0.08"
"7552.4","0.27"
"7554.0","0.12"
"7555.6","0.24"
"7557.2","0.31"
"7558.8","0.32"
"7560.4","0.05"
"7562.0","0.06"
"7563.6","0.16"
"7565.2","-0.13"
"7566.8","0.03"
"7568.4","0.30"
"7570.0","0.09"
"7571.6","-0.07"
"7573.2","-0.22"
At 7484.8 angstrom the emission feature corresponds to [O II]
